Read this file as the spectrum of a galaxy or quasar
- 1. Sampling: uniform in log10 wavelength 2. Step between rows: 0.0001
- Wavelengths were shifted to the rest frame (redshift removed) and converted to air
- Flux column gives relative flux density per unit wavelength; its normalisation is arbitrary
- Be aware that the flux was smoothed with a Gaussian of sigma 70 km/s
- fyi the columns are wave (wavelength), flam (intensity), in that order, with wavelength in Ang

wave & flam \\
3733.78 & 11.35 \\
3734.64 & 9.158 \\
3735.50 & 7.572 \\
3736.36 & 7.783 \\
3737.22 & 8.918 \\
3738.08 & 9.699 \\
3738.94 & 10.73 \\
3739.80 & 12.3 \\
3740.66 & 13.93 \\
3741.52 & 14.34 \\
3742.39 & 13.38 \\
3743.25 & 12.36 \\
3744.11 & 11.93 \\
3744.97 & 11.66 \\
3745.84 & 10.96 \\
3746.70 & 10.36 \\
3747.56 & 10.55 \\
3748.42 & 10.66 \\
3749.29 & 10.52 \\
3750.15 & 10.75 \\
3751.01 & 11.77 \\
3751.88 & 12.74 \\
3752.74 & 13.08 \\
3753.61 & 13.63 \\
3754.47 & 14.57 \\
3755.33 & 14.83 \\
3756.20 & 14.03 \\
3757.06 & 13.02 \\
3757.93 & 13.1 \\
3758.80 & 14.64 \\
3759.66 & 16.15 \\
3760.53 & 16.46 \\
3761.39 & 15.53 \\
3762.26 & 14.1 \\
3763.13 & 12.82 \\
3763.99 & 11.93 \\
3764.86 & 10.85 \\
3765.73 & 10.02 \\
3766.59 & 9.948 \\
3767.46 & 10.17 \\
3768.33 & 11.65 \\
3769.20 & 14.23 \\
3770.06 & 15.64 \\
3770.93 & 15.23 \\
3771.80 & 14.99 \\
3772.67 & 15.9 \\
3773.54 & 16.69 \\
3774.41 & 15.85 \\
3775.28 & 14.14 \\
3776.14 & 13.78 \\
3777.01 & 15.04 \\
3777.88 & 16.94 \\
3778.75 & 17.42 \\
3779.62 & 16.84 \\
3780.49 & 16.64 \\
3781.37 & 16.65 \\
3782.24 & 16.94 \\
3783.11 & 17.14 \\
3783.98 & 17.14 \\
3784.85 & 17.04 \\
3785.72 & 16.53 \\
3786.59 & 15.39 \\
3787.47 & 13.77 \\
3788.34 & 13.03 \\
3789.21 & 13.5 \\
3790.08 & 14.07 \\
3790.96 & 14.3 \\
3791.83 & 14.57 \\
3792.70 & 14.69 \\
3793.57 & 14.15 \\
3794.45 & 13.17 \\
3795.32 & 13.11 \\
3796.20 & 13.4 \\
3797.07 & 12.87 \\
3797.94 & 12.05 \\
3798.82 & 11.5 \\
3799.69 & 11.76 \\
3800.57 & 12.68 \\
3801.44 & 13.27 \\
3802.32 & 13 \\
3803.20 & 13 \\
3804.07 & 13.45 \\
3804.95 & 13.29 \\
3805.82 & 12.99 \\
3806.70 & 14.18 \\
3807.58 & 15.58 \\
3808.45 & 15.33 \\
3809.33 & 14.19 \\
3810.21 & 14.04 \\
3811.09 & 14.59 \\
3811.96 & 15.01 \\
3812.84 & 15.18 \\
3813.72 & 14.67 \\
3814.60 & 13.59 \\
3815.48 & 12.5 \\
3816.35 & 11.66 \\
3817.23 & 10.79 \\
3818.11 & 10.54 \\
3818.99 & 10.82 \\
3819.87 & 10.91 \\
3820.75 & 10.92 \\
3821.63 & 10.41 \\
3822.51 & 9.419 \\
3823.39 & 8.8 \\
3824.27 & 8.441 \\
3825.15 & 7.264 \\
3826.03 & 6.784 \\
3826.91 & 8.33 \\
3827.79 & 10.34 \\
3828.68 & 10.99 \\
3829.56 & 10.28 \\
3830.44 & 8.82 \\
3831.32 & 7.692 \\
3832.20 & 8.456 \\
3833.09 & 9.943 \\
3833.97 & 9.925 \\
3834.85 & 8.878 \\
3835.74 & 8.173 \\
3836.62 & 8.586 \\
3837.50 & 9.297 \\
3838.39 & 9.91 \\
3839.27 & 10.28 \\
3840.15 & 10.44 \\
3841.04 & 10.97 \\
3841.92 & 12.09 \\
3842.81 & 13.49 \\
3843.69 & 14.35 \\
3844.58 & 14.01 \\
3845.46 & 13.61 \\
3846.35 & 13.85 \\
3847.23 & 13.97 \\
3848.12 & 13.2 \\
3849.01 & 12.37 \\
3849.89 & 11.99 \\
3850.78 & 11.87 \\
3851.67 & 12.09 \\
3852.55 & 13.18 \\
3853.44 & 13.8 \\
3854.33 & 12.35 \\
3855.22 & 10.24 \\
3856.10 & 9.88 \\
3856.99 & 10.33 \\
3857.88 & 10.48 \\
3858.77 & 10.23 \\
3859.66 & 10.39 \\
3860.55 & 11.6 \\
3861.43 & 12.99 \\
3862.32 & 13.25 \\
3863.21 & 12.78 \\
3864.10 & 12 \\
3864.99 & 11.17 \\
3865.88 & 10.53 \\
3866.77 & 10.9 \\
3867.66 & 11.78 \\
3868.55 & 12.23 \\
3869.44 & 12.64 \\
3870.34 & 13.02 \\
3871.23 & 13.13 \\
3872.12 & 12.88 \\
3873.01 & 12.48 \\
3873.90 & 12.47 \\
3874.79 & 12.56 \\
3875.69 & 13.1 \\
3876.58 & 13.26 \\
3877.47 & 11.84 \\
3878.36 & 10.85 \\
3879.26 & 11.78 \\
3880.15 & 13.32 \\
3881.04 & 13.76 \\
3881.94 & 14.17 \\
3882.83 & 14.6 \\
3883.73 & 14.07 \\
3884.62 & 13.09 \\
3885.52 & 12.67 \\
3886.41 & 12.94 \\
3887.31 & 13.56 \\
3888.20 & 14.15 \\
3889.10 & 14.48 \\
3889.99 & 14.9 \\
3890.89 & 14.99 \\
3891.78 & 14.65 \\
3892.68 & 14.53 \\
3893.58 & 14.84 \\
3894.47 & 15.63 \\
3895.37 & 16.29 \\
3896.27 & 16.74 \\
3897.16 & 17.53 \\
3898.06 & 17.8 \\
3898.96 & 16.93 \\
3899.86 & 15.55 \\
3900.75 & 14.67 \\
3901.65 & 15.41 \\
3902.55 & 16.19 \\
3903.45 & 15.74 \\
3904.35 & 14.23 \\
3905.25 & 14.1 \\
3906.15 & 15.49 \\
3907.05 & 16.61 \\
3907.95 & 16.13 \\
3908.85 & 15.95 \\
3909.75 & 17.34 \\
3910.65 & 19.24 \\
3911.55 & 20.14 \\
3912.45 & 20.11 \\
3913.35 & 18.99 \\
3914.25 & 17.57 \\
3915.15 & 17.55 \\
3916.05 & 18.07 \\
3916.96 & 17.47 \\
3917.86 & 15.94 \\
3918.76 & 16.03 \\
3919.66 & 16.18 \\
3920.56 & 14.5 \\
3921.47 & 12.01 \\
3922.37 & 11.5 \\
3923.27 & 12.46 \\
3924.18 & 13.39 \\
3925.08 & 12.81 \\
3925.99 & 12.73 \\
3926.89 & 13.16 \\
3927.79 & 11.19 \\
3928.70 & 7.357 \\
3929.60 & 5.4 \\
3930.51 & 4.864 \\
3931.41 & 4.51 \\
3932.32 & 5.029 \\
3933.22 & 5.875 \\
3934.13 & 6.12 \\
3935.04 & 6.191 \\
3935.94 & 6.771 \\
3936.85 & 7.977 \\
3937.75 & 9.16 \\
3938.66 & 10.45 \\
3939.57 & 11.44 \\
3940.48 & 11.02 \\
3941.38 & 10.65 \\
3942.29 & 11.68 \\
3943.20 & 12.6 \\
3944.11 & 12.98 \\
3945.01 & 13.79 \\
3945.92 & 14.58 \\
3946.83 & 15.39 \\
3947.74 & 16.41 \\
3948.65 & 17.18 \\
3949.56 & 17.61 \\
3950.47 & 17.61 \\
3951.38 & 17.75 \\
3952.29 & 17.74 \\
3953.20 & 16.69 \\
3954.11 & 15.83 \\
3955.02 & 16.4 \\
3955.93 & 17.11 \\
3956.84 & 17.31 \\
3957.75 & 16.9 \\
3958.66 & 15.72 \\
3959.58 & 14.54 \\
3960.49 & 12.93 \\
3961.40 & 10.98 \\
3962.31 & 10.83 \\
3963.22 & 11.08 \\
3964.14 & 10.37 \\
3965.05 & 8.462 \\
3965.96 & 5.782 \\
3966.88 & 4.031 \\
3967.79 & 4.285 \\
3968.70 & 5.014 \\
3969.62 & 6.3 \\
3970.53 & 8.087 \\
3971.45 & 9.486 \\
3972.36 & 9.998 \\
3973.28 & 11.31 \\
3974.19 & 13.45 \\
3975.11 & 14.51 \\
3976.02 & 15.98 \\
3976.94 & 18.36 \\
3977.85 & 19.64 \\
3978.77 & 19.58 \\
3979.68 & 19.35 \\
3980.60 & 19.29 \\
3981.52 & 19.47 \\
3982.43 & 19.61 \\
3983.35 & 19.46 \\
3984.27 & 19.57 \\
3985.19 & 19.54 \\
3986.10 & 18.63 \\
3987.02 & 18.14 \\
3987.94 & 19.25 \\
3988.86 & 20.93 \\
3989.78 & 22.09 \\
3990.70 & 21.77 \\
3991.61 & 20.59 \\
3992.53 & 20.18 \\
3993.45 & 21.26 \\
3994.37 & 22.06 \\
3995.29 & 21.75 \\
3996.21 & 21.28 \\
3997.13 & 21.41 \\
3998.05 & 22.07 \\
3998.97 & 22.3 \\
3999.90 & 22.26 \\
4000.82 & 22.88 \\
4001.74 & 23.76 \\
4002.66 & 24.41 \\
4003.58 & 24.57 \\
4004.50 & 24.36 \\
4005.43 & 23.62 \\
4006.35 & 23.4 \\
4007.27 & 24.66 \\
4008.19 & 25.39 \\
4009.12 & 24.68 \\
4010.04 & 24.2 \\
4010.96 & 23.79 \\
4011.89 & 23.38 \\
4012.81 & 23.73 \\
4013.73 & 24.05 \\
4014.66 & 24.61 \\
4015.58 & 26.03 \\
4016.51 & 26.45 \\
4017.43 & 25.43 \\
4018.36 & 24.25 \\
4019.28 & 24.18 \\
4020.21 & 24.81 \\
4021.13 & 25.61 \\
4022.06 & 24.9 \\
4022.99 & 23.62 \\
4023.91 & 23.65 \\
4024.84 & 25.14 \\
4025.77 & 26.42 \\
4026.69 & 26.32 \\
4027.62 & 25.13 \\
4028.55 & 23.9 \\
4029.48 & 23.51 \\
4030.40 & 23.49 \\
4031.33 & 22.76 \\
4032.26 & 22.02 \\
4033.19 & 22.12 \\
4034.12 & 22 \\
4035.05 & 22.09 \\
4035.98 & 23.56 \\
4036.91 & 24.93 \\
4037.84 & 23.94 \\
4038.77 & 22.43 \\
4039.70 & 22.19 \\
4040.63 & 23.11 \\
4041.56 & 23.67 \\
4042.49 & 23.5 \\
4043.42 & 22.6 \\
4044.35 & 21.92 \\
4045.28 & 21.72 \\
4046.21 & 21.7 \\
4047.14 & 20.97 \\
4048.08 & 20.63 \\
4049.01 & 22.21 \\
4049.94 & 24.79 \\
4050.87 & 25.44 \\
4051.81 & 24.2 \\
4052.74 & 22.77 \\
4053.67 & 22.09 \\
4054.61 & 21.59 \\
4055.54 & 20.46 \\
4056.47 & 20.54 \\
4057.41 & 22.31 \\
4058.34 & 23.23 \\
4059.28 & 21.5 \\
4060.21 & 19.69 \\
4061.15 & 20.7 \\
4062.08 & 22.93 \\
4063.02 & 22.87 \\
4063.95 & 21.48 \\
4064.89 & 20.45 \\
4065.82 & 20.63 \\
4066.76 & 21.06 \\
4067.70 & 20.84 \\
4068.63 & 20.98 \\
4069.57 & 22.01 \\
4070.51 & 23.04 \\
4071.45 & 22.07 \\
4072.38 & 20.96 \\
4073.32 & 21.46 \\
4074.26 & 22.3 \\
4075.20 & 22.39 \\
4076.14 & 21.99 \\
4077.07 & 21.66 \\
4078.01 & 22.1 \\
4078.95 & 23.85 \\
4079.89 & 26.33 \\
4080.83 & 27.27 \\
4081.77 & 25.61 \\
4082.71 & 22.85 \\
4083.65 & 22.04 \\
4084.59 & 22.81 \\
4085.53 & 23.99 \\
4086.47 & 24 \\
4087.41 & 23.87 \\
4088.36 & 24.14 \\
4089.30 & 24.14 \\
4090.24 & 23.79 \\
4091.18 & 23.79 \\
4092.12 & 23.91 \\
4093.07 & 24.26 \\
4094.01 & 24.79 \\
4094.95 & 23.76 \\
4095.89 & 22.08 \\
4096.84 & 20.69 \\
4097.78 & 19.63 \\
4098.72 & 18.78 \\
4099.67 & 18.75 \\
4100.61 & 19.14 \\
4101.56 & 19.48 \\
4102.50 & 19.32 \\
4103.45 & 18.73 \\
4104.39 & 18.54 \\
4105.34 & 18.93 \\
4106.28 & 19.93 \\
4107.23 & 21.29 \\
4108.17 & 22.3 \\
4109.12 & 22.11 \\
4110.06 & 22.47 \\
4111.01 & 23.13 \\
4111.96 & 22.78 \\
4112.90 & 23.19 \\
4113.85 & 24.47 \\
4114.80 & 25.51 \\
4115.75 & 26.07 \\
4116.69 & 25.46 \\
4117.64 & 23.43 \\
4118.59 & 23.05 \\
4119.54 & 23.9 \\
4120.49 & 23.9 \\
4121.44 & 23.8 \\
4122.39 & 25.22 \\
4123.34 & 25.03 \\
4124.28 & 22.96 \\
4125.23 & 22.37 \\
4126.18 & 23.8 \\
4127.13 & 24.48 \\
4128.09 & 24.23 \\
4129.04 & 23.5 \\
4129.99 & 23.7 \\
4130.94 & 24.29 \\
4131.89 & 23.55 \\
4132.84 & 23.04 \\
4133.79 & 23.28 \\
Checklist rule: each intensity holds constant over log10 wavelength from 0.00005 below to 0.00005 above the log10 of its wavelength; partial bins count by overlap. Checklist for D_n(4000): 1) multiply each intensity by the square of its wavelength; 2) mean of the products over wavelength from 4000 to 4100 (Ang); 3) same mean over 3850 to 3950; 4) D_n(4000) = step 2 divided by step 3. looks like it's 1.9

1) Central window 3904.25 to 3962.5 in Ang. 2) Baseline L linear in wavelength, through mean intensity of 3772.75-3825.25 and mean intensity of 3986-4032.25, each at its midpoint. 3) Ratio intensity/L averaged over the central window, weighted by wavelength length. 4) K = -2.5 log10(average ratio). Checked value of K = 0.41 mag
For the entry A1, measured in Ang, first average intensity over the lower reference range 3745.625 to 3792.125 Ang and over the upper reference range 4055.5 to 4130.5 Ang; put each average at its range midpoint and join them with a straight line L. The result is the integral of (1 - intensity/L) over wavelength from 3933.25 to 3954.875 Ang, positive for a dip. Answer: 6.7 Ang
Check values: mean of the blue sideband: 14.1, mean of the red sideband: 22.5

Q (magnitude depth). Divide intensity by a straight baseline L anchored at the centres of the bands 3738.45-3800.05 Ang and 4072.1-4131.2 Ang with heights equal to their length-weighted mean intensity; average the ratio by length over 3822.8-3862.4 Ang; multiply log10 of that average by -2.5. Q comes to 0.409 mag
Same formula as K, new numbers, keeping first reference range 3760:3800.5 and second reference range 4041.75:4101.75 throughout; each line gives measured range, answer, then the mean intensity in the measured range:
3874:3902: 0.21 mag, 14.3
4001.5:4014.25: -0.17 mag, 24.2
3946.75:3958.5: 0.13 mag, 16.9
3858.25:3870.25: 0.38 mag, 11.8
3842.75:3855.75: 0.25 mag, 12.9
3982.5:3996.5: -0.02 mag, 20.4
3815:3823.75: 0.39 mag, 10.7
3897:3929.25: 0.16 mag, 15.4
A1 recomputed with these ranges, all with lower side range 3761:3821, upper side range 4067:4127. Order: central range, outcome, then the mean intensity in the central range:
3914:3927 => 2.10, 14.8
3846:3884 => 8.84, 12.3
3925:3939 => 7.79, 7.95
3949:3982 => 9.21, 13.6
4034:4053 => -1.58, 22.9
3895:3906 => 0.72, 15.9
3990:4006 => -2.06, 22.4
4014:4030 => -3.44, 24.9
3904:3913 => 0.15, 17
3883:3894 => 1.72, 14.1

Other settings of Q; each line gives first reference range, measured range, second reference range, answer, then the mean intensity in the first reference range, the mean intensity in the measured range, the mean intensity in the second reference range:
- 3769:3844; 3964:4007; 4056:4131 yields 0.08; 12.8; 17.6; 22.6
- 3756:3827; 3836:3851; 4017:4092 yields 0.27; 13.5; 12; 23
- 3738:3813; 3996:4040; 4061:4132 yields -0.17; 13.8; 23.9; 22.7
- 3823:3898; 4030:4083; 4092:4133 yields -0.11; 12.1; 22.5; 22.6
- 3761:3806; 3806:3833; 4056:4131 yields 0.31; 14.1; 11.3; 22.6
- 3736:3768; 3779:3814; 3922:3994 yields -0.15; 12.3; 14.4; 13.5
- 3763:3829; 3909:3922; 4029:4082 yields 0.02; 13.3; 17.2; 22.5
